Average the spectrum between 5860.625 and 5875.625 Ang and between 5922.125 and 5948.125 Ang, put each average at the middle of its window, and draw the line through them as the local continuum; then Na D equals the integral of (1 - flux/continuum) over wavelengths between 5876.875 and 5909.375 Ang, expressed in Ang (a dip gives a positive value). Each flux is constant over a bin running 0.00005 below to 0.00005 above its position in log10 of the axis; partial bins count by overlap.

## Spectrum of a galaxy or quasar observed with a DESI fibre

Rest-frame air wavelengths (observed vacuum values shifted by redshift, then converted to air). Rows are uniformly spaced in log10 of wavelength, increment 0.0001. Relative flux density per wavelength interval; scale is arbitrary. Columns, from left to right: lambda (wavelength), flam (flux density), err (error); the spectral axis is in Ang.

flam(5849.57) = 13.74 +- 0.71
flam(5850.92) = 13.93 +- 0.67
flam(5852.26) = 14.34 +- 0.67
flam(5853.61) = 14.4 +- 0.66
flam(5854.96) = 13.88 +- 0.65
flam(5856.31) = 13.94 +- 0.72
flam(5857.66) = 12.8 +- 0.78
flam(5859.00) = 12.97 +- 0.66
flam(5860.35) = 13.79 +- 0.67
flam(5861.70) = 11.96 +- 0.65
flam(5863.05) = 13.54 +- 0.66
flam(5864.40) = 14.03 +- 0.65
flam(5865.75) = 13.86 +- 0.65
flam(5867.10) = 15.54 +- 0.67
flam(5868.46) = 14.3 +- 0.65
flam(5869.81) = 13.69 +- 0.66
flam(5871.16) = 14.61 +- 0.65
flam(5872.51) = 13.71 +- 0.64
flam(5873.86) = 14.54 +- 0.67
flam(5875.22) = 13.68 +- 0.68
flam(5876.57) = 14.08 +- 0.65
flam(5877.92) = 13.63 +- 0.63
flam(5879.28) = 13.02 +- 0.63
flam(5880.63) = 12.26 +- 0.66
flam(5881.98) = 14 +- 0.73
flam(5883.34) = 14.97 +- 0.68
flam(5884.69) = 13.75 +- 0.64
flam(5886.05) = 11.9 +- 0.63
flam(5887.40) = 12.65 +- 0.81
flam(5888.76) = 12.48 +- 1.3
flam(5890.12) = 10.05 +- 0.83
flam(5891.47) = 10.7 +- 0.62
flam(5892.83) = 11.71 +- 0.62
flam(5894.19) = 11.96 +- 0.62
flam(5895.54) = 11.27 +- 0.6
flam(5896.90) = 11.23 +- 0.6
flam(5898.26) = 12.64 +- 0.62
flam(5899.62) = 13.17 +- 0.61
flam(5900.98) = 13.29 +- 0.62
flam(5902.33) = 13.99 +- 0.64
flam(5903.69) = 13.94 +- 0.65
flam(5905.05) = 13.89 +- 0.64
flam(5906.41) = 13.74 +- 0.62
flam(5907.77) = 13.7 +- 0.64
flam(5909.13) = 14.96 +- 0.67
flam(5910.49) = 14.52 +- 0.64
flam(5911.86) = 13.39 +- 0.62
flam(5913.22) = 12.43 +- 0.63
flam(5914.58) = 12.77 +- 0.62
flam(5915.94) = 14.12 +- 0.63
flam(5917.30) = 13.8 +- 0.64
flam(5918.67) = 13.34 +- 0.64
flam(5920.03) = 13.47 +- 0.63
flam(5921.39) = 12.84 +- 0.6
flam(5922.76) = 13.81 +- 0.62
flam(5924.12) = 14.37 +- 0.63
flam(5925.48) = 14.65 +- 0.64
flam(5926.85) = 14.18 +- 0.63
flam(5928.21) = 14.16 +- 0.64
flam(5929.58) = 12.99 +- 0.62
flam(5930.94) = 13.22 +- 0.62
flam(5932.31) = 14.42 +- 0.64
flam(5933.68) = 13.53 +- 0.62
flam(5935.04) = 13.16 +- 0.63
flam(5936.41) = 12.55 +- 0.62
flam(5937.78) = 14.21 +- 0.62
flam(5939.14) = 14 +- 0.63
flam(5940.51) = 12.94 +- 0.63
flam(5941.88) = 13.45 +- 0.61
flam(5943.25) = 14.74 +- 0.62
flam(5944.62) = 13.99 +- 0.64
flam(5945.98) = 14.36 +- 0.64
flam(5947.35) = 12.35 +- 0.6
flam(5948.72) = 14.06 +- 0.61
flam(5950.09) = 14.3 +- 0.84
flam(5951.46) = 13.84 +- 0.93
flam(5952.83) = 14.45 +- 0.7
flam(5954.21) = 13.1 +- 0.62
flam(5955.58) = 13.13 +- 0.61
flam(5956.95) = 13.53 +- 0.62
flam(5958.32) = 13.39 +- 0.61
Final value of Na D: 2.4 Ang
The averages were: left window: 13.9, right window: 13.7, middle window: 12.9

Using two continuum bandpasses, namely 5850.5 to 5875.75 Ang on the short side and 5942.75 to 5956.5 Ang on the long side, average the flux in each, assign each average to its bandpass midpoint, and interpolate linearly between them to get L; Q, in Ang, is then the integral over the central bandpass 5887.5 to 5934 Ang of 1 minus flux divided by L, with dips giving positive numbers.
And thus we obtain 2.18 Ang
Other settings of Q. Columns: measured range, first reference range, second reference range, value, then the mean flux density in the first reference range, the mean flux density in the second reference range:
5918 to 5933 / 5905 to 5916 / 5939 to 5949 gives -0.1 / 13.7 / 13.7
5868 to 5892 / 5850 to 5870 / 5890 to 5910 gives 0.1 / 13.8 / 12.8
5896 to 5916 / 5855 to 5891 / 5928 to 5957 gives 0.2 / 13.4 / 13.7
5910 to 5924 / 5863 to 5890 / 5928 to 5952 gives 0.2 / 13.6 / 13.7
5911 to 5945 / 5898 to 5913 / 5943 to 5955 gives 0.5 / 13.7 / 13.9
